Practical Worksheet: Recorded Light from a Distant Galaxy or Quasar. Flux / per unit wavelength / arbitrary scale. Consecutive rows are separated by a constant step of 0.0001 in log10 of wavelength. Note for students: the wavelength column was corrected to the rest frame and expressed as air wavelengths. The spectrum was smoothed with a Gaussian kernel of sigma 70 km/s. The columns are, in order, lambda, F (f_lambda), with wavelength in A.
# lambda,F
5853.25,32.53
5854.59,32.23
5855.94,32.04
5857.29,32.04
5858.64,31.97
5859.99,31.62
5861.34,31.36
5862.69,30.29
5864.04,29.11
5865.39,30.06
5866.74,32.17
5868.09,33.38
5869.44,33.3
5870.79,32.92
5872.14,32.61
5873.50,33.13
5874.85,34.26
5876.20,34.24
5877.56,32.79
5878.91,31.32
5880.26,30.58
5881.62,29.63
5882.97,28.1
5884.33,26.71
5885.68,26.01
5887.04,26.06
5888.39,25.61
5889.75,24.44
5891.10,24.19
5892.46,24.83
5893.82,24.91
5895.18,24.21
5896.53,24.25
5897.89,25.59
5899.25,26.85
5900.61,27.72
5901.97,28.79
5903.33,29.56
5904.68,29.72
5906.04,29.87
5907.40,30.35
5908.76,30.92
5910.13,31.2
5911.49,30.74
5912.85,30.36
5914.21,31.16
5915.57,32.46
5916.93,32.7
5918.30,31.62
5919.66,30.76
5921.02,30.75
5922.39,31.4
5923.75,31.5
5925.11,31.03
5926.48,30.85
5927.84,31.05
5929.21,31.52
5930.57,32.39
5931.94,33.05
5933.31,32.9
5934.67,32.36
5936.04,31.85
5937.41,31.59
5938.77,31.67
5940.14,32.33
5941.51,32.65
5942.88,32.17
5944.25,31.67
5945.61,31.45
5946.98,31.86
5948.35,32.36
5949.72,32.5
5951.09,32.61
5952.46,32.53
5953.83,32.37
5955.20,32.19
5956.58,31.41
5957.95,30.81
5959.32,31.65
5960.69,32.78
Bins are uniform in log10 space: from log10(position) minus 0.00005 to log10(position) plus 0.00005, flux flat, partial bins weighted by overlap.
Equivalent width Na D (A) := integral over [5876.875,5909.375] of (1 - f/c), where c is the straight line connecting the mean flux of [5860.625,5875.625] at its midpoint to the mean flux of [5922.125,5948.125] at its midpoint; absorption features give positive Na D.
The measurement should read 4.5 A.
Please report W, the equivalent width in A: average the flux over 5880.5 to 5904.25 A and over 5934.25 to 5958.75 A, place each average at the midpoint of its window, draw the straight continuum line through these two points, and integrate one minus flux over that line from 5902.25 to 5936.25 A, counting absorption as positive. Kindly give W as -2.4 A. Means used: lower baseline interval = 26.4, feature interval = 31.2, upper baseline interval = 32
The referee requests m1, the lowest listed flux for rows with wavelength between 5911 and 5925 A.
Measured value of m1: 30.36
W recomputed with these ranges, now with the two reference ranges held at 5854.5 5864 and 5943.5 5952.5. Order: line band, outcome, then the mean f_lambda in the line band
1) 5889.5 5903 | 2.6 A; 25.7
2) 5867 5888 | 0.4 A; 31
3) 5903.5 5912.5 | 0.4 A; 30.4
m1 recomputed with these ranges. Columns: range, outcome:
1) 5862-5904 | 24.19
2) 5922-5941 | 30.85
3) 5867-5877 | 32.61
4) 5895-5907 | 24.21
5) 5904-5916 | 29.72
